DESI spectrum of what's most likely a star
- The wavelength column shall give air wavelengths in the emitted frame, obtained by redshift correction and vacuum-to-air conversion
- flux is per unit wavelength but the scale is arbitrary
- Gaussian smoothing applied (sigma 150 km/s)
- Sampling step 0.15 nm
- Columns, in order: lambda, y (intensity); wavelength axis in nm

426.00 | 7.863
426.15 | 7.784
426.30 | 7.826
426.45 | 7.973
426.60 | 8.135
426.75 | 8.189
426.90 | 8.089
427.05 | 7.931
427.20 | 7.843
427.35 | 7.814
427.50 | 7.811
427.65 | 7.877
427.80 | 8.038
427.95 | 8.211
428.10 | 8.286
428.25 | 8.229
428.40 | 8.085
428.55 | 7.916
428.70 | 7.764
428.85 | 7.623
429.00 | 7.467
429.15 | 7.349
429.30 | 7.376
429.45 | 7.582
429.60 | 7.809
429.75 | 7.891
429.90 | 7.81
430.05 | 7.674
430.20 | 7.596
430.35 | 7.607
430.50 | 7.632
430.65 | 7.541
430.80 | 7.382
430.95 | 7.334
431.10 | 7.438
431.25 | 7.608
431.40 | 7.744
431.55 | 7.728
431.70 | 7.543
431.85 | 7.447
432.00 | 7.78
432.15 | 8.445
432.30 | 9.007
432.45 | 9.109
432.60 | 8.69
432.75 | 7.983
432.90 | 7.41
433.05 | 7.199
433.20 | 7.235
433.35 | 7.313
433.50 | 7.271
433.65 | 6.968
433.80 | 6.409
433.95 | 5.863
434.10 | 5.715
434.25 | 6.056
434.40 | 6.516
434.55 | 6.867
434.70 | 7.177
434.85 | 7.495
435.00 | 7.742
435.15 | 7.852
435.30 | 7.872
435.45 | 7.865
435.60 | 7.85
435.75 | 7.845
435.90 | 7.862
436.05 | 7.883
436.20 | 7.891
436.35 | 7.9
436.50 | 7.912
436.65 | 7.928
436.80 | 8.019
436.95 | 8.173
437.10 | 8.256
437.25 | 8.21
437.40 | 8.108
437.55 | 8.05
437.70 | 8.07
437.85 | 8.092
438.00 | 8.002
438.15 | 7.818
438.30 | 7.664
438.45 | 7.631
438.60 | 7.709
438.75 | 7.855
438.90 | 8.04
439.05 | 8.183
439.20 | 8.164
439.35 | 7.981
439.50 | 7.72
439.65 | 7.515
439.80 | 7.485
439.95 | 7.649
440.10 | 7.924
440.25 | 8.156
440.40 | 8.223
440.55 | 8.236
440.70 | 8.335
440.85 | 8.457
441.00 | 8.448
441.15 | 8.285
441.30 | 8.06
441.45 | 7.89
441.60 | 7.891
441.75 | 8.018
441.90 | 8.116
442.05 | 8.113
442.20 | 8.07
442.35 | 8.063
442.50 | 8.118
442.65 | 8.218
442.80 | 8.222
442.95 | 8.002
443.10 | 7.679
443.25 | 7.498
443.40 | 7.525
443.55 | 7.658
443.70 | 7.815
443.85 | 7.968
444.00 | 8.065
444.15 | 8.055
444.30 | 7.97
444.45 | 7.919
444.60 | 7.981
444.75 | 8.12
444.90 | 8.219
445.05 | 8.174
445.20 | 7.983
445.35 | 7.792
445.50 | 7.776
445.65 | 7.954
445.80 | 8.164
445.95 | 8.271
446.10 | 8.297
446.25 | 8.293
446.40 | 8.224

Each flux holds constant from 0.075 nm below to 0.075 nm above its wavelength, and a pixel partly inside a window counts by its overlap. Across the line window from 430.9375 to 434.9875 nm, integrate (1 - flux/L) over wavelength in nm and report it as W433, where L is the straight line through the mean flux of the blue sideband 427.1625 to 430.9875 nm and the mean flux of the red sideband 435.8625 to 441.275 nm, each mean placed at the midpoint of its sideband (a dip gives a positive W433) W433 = 0.24 nm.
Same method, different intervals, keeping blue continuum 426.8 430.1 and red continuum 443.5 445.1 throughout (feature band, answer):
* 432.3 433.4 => -0.01 nm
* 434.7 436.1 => 0.02 nm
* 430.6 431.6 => 0.04 nm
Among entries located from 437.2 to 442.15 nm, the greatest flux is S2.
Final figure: 8.457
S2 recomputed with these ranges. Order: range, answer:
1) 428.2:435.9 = 9.109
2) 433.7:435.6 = 7.872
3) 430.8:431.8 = 7.744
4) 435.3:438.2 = 8.256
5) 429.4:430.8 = 7.891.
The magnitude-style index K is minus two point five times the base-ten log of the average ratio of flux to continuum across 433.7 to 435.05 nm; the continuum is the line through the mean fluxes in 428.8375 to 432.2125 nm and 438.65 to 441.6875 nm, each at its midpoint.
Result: 0.17 mag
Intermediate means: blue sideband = 7.62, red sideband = 8.02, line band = 6.63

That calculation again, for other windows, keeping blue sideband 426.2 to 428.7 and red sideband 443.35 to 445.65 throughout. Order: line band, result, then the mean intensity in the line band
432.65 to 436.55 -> 0.09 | 7.31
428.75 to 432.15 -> 0.05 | 7.61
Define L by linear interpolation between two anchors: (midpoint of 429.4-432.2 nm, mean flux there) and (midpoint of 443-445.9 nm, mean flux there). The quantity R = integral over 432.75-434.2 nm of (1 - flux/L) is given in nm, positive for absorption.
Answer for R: 0.158 nm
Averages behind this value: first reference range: 7.66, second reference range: 7.92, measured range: 6.87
